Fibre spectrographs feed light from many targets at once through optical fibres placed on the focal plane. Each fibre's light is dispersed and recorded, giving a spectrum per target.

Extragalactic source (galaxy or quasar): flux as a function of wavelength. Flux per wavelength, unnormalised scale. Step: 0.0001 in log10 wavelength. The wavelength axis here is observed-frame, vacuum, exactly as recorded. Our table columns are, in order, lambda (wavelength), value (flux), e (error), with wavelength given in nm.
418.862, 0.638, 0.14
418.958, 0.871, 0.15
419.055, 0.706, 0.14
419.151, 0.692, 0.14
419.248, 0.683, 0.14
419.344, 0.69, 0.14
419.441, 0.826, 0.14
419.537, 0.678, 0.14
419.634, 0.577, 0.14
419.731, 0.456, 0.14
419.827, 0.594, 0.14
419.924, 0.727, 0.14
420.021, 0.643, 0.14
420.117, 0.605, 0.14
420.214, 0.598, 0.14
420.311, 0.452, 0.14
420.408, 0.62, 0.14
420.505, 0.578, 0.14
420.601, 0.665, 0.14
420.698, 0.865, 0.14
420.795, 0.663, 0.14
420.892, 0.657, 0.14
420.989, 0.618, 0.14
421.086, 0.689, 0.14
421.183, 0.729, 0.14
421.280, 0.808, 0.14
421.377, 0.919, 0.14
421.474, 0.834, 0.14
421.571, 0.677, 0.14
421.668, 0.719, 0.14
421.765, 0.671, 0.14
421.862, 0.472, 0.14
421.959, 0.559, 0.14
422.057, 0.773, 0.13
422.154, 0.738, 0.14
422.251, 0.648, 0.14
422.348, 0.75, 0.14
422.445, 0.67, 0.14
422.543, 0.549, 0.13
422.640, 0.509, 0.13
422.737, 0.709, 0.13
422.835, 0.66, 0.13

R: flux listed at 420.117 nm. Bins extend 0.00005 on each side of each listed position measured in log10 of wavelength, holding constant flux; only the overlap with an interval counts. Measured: 0.605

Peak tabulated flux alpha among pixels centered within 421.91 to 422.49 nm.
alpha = 0.773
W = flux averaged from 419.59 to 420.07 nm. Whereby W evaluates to 0.6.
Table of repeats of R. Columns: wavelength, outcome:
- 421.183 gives 0.729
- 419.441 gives 0.826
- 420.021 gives 0.643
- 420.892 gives 0.657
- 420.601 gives 0.665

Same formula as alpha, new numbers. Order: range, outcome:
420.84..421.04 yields 0.657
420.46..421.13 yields 0.865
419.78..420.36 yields 0.727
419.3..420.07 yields 0.826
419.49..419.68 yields 0.678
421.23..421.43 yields 0.919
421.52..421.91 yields 0.719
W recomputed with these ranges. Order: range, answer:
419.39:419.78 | 0.635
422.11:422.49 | 0.703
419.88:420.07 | 0.685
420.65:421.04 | 0.7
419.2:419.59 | 0.718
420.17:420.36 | 0.522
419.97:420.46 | 0.584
